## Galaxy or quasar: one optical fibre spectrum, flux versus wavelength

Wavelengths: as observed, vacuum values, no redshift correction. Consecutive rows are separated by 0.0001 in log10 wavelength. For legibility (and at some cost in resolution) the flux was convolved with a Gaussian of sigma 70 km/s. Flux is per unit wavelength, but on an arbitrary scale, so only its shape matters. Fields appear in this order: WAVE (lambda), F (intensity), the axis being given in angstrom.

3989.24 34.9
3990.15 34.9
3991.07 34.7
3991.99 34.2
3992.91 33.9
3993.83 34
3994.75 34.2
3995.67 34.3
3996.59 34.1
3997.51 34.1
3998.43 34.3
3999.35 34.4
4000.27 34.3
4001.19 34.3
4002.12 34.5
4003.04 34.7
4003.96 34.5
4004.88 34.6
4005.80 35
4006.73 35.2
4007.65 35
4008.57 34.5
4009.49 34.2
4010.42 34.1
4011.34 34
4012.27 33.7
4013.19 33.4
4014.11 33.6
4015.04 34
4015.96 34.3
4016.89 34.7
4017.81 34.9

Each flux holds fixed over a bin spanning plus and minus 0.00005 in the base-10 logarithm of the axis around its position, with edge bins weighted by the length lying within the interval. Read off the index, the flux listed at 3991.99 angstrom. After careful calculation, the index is 34.2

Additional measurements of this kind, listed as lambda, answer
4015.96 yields 34.3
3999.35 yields 34.4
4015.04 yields 34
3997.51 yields 34.1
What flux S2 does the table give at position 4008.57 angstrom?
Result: 34.5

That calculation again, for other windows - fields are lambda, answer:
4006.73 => 35.2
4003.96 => 34.5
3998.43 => 34.3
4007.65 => 35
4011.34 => 34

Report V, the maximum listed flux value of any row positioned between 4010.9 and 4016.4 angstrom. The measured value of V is 34.3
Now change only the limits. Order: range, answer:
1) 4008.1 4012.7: 34.5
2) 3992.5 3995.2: 34.2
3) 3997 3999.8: 34.4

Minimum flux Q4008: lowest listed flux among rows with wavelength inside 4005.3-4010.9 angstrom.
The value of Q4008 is 34.1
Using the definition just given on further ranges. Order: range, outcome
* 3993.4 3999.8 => 34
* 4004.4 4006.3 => 34.6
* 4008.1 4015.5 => 33.4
